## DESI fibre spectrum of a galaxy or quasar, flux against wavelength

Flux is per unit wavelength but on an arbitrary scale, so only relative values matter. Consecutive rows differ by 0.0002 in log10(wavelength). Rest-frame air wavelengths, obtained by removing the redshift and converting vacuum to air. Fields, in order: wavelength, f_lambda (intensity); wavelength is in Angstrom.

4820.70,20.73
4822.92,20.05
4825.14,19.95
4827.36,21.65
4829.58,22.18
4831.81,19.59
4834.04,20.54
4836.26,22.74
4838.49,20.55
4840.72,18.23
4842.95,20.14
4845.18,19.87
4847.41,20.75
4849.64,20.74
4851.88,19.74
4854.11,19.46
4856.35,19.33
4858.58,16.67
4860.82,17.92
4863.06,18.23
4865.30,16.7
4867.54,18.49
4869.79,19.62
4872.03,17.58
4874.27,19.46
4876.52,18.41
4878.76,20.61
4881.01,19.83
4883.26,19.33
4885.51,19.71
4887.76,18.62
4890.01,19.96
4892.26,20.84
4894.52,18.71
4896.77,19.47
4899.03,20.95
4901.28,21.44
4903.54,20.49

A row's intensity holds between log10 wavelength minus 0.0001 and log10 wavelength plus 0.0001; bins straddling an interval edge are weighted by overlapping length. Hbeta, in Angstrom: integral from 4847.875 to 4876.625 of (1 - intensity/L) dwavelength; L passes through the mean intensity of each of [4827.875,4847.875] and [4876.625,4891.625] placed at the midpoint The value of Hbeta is 2.0 Angstrom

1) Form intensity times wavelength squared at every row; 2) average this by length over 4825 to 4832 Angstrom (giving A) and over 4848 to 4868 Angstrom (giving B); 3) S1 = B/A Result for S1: 0.9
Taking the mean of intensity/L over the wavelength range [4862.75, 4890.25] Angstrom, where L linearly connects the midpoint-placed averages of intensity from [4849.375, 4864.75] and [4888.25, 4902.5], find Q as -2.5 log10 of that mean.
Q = 0.03 mag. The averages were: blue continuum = 18.7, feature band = 19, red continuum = 20.2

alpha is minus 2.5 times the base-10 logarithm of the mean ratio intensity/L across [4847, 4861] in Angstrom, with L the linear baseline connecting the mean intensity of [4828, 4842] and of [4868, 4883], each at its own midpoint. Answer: 0.04 mag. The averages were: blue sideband 20.7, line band 19.2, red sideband 19.2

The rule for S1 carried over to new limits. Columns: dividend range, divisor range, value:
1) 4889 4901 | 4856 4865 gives 1.14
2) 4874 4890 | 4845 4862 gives 1.02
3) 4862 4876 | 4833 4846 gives 0.91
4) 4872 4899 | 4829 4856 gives 0.98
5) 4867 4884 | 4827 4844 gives 0.94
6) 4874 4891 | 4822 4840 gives 0.95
